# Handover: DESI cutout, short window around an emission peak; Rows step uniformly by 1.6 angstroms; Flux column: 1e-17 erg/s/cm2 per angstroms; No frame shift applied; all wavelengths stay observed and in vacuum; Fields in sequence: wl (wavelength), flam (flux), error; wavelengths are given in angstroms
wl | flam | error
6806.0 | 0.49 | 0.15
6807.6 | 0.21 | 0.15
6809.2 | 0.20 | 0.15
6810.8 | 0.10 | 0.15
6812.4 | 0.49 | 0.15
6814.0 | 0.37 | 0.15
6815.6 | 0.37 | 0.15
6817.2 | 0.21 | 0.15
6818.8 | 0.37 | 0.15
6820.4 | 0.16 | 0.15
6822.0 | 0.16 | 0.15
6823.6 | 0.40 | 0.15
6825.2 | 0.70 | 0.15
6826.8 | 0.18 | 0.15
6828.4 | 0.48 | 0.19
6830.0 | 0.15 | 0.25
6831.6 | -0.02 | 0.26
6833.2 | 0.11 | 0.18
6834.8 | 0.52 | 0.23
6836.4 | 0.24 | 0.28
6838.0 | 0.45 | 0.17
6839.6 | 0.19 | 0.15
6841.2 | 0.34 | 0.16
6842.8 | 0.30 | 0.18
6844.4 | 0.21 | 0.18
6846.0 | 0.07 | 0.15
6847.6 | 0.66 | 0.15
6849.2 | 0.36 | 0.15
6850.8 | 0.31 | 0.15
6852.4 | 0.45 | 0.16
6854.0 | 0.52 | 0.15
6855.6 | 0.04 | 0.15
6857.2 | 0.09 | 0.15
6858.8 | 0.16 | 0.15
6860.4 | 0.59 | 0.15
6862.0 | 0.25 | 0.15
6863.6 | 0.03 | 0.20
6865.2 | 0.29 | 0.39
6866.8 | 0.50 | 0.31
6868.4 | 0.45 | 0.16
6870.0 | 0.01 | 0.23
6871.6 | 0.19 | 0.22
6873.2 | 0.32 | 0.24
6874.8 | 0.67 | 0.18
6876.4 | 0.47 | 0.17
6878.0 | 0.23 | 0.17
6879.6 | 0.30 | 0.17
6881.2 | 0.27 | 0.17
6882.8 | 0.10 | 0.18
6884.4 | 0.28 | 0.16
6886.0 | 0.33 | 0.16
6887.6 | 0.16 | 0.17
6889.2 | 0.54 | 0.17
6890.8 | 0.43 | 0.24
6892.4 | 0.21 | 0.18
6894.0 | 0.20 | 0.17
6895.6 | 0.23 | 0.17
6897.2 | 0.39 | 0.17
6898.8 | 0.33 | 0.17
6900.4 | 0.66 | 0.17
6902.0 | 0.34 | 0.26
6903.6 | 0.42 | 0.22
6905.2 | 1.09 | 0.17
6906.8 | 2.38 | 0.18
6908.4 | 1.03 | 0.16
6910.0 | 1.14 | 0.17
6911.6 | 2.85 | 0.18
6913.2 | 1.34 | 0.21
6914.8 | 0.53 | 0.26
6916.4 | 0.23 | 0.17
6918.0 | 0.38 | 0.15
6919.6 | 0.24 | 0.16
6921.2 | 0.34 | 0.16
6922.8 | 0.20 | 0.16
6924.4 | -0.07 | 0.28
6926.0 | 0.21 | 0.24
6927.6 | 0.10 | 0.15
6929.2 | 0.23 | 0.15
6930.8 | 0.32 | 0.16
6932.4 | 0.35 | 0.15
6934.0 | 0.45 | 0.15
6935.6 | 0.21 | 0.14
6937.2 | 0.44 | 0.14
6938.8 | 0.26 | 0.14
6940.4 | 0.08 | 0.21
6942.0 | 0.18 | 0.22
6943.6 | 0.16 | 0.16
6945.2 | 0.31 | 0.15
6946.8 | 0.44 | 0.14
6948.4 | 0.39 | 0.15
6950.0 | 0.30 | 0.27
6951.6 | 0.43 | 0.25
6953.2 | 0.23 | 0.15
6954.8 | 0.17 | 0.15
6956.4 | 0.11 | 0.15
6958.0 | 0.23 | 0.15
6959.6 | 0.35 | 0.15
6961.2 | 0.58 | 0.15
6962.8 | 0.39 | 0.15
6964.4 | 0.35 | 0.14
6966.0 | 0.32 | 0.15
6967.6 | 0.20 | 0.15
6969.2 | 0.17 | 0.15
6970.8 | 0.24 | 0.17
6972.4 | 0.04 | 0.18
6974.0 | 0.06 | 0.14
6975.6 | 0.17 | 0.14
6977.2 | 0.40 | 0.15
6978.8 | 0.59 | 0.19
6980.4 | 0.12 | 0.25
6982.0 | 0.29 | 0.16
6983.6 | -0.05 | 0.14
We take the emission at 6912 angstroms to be [O II]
